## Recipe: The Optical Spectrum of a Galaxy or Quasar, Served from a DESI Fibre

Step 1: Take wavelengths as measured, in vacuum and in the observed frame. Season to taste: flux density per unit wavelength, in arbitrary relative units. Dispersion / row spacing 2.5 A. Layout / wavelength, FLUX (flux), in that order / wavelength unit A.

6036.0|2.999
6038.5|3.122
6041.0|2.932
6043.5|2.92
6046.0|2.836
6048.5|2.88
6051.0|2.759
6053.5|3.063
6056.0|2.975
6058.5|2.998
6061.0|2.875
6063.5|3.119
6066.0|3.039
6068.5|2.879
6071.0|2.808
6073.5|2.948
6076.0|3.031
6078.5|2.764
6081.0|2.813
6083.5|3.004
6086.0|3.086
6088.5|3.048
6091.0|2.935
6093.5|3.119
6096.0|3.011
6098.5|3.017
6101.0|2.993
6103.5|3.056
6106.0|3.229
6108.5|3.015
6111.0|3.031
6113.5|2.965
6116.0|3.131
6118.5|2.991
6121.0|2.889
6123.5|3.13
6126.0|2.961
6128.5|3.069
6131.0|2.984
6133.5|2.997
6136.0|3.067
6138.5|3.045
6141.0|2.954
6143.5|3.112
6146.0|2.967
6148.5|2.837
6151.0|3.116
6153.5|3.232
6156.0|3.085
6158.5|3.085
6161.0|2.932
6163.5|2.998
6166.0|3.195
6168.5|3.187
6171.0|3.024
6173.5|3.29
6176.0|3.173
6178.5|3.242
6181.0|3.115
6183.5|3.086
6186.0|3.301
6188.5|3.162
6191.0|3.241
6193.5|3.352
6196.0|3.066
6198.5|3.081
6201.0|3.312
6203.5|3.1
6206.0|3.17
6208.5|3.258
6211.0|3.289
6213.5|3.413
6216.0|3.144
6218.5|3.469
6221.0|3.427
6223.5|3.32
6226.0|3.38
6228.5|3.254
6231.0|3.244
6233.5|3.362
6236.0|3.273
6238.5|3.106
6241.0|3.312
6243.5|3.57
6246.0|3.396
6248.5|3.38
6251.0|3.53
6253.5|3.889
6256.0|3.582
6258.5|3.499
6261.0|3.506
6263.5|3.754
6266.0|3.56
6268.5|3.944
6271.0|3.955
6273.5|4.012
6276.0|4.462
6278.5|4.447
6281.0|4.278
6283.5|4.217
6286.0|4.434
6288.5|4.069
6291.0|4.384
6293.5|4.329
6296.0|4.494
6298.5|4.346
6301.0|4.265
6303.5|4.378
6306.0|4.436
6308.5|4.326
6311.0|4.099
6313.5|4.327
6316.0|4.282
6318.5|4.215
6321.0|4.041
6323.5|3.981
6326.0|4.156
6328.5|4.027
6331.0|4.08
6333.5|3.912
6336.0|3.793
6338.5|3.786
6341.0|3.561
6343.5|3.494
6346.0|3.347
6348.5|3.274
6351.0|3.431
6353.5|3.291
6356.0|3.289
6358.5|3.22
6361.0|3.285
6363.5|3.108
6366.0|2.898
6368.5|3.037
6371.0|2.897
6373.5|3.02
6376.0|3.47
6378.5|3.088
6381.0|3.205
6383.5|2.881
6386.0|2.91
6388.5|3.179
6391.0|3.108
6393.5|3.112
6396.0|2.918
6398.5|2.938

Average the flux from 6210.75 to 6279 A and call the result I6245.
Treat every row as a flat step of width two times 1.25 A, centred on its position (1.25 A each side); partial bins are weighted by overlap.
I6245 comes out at 3.55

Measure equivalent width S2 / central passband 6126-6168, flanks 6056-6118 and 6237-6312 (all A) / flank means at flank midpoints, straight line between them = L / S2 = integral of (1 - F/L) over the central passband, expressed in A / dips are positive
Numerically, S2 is 3.33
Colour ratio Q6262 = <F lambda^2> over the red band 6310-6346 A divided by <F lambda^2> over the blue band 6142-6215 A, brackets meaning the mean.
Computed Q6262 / 1.3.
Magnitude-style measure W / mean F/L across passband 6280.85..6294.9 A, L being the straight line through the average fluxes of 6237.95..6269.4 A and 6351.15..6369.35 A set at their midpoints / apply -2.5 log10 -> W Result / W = -0.24 mag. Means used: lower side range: 3.55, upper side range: 3.18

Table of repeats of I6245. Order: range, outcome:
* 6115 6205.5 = 3.1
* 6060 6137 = 3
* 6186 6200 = 3.19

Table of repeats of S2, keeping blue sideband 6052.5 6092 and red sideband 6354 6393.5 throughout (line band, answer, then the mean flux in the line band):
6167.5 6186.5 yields -1.0 A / 3.17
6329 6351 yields -4.0 A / 3.66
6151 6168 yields -0.5 A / 3.09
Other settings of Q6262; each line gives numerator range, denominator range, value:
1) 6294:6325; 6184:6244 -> 1.35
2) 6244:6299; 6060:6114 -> 1.41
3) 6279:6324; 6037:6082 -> 1.58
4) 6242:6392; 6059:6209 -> 1.29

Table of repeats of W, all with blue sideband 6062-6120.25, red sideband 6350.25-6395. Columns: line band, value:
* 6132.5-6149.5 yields 0.009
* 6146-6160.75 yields -0.009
